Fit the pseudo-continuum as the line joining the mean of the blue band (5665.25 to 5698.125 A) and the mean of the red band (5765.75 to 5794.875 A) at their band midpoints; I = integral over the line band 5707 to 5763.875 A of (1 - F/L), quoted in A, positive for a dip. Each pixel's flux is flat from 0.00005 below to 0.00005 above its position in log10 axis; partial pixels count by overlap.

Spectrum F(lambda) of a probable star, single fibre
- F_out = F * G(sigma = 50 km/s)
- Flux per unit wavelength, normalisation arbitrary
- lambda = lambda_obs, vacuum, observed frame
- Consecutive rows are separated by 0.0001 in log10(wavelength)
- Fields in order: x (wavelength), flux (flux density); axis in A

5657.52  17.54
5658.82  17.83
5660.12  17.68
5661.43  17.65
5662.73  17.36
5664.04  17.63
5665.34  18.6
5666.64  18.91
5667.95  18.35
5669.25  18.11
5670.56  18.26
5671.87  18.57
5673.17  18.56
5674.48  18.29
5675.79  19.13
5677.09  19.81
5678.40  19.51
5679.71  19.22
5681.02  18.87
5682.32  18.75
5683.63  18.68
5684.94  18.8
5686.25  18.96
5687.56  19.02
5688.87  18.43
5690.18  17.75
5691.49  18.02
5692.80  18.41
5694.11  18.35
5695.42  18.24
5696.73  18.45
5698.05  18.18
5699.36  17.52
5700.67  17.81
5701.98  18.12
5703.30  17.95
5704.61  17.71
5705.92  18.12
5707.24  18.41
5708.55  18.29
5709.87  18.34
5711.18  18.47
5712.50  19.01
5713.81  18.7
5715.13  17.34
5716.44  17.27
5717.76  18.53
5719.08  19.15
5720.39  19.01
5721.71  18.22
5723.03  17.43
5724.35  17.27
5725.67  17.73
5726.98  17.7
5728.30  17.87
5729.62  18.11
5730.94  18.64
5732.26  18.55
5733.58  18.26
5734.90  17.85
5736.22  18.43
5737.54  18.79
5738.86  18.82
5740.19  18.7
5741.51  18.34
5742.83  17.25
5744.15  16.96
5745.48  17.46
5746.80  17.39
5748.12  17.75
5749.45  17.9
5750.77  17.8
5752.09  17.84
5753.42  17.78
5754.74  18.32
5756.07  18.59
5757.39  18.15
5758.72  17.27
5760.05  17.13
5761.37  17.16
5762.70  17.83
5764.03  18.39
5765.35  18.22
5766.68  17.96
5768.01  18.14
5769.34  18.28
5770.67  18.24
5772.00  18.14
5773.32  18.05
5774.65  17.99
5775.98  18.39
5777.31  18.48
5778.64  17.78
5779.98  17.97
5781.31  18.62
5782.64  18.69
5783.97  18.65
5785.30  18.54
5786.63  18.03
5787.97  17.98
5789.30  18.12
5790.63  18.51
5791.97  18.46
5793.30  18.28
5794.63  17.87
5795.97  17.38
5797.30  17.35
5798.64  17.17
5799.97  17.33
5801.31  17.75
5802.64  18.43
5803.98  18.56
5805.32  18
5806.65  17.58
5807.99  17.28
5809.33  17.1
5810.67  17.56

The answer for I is 1.2 A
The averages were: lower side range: 18.6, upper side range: 18.2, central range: 18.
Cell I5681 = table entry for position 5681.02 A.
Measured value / 18.87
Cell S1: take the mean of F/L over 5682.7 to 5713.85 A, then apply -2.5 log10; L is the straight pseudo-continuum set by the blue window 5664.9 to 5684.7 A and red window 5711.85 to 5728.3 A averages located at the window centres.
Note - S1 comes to 0.01 mag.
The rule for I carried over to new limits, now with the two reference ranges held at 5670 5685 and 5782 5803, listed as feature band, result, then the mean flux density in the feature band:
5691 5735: 1.10 A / 18.2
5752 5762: 0.28 A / 17.8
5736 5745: 0.13 A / 18.1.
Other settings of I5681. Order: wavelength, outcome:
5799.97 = 17.33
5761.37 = 17.16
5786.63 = 18.03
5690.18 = 17.75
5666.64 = 18.91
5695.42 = 18.24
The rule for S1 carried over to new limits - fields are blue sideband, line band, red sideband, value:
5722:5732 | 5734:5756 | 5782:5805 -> -0.004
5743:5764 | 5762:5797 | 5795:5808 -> -0.029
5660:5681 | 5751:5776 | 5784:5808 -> 0.007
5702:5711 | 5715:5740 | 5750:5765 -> -0.009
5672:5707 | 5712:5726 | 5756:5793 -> 0.013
